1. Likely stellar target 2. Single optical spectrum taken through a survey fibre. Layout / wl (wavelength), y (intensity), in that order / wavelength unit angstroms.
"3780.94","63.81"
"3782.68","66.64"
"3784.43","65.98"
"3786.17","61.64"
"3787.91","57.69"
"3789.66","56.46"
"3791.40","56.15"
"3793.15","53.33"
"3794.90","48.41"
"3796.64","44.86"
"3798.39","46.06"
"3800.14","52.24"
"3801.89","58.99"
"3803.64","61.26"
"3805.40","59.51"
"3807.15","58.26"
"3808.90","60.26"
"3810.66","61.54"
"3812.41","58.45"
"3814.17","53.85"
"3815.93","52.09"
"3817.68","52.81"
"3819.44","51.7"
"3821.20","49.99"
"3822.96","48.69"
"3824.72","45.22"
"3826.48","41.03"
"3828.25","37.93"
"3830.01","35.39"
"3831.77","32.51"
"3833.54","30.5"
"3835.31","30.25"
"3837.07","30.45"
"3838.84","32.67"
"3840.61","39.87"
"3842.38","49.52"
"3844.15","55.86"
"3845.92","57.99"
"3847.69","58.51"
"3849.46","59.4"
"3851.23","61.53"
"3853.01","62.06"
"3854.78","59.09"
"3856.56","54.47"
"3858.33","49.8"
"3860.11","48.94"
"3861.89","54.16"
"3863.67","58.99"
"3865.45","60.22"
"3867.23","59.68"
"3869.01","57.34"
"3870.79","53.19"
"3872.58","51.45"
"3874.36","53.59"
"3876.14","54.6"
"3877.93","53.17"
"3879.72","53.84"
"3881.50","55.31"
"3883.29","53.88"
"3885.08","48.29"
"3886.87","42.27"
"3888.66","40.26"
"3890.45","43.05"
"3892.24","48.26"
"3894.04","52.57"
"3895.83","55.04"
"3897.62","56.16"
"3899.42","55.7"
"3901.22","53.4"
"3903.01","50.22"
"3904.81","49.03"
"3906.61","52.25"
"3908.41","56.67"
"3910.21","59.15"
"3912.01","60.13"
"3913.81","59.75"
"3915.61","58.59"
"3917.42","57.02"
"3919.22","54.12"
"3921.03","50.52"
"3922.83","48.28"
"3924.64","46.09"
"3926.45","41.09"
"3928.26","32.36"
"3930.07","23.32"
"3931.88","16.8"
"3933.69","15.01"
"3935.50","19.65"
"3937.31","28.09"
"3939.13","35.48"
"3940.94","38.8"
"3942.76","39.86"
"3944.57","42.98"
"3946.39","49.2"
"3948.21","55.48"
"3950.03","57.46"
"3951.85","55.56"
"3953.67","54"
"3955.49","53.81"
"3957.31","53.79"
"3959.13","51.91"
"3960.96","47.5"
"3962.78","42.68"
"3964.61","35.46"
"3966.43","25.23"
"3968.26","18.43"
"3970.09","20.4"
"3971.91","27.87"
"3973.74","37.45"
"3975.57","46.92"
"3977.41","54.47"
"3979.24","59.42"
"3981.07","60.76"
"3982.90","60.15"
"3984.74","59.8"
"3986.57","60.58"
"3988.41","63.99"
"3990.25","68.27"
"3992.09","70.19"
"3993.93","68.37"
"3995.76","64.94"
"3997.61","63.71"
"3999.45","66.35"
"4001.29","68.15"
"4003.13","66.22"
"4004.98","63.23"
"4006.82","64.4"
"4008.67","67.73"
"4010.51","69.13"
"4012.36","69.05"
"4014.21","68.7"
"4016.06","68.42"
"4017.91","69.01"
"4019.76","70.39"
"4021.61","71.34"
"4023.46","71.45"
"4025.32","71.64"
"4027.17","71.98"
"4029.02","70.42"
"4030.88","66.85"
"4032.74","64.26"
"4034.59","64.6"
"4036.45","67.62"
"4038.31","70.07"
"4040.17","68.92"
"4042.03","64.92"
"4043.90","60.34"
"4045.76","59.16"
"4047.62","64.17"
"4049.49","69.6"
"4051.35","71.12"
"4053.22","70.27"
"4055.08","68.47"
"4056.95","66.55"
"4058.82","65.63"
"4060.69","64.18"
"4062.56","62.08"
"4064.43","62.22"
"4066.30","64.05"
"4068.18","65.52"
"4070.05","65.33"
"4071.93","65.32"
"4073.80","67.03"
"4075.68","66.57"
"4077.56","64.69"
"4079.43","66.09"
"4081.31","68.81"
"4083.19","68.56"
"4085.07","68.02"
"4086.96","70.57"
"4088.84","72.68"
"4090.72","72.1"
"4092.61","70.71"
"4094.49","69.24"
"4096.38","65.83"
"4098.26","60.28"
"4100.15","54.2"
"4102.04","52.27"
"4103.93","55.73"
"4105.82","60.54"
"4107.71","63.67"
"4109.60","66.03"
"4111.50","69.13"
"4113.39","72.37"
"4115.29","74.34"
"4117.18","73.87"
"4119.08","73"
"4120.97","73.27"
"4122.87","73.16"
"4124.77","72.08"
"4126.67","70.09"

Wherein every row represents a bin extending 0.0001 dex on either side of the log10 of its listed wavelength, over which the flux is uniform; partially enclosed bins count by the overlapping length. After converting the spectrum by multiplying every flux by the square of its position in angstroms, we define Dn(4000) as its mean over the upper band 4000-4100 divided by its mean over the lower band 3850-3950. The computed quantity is 1.48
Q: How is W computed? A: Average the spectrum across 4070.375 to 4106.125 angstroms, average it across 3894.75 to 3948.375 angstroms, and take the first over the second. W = 1.44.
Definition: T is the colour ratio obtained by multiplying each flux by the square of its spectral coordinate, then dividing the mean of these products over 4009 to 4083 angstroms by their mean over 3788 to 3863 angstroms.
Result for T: 1.5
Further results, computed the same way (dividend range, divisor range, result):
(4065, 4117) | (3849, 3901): 1.37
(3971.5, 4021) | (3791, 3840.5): 1.44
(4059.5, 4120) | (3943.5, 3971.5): 1.61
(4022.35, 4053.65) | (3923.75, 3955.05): 1.84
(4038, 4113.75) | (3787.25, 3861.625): 1.48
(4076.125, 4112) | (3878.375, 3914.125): 1.38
